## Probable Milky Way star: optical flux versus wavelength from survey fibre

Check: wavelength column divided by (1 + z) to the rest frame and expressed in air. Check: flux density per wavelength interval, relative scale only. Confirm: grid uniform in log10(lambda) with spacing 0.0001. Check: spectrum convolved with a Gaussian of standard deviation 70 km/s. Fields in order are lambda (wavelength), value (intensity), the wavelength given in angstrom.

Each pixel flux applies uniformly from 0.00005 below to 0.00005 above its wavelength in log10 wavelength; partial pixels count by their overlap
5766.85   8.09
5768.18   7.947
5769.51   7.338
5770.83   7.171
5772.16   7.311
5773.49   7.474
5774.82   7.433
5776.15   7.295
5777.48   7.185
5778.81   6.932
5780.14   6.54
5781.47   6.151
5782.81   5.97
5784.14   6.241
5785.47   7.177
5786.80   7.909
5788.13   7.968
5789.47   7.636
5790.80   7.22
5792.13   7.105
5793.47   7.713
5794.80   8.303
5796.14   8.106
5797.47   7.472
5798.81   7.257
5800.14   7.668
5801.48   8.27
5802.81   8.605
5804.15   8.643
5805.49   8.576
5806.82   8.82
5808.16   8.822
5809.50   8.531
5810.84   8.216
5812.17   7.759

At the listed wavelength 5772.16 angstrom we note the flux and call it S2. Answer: 7.311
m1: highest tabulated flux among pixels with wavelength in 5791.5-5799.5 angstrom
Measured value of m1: 8.303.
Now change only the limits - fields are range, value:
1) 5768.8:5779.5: 7.474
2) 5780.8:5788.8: 7.968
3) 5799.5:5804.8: 8.643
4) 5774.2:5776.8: 7.433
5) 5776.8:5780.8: 7.185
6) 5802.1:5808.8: 8.822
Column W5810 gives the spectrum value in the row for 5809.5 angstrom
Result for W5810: 8.531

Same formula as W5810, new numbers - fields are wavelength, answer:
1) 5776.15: 7.295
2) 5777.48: 7.185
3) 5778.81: 6.932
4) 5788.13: 7.968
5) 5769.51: 7.338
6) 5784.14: 6.241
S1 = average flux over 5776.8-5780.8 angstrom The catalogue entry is 6.89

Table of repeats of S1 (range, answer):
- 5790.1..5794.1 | 7.35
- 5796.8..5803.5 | 7.86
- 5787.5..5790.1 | 7.78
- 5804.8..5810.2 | 8.68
